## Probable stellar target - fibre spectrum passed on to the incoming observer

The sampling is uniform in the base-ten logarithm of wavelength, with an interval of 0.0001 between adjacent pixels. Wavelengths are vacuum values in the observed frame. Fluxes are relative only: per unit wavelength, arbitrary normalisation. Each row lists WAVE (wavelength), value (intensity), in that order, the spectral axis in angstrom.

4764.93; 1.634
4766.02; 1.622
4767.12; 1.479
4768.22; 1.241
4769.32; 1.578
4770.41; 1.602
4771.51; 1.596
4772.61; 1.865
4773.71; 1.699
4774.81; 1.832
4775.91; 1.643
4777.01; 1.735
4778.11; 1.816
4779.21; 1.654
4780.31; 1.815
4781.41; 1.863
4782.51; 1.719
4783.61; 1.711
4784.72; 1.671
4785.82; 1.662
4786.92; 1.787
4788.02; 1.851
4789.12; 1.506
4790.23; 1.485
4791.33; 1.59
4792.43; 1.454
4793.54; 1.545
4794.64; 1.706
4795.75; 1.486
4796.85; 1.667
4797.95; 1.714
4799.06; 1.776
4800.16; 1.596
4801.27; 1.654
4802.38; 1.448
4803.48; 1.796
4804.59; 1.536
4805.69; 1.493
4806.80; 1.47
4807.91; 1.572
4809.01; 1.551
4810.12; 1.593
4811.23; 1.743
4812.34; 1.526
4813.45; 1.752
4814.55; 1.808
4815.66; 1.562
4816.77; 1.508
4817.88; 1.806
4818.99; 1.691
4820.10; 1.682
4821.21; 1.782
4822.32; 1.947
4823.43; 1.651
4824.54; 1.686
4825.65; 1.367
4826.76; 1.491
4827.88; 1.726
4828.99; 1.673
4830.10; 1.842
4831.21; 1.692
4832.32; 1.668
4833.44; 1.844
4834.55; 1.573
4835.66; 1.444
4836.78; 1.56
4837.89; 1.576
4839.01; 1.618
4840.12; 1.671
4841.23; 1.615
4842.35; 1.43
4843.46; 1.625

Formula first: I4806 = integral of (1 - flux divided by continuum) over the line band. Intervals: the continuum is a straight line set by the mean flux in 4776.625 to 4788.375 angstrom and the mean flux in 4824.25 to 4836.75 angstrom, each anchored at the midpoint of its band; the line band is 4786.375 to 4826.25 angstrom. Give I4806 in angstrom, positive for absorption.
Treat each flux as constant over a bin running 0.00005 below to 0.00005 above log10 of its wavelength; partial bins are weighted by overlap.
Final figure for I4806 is 1.4 angstrom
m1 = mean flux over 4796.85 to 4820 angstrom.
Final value 1.63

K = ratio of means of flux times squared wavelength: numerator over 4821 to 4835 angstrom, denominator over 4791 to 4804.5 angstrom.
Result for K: 1.06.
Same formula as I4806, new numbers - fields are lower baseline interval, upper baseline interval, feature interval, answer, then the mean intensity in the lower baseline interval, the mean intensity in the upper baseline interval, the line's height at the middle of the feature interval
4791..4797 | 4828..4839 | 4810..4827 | -0.5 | 1.57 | 1.65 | 1.62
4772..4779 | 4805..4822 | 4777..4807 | 1.0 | 1.76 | 1.64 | 1.71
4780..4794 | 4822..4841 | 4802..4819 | 0.4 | 1.66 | 1.64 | 1.65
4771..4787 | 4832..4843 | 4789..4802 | 0.7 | 1.74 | 1.6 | 1.7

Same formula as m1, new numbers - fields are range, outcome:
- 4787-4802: 1.62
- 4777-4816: 1.65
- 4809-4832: 1.67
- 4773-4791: 1.72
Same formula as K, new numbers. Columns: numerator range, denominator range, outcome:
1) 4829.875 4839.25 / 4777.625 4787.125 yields 0.96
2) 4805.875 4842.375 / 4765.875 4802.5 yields 1.01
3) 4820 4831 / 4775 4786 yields 0.99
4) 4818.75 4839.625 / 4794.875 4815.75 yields 1.03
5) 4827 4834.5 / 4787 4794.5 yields 1.10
